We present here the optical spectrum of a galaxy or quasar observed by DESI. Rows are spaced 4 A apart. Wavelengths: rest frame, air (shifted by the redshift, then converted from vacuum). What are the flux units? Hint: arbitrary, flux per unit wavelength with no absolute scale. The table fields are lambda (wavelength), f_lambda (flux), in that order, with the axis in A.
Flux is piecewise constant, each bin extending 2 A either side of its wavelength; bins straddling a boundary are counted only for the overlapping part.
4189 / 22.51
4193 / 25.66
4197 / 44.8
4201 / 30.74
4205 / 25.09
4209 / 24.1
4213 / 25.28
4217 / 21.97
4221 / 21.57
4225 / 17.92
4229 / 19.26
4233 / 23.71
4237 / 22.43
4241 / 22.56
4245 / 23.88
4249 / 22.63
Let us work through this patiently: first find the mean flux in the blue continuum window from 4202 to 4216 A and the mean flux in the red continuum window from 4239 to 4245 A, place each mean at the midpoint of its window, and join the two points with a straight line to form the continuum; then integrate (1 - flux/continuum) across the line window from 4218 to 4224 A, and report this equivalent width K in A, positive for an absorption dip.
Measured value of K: 0.8 A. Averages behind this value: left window 25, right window 23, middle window 21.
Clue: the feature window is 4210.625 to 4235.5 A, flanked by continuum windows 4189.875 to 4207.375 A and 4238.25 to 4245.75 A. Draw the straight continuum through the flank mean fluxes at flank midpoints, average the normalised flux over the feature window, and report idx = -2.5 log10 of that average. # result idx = 0.22 mag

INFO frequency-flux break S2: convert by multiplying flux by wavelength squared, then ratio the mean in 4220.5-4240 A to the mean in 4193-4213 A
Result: 0.7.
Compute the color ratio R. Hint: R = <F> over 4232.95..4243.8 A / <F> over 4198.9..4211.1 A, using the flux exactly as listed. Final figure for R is 0.85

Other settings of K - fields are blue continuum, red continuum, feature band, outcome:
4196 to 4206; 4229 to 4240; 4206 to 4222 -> 3.07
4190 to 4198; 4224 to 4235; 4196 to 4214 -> -0.28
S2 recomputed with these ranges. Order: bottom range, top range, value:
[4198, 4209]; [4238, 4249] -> 0.82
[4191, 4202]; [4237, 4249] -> 0.69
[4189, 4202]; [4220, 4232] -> 0.62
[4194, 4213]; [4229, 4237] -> 0.75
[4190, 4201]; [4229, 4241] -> 0.68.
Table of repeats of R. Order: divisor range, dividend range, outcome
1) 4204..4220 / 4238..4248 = 0.97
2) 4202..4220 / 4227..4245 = 0.91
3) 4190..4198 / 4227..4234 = 0.65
